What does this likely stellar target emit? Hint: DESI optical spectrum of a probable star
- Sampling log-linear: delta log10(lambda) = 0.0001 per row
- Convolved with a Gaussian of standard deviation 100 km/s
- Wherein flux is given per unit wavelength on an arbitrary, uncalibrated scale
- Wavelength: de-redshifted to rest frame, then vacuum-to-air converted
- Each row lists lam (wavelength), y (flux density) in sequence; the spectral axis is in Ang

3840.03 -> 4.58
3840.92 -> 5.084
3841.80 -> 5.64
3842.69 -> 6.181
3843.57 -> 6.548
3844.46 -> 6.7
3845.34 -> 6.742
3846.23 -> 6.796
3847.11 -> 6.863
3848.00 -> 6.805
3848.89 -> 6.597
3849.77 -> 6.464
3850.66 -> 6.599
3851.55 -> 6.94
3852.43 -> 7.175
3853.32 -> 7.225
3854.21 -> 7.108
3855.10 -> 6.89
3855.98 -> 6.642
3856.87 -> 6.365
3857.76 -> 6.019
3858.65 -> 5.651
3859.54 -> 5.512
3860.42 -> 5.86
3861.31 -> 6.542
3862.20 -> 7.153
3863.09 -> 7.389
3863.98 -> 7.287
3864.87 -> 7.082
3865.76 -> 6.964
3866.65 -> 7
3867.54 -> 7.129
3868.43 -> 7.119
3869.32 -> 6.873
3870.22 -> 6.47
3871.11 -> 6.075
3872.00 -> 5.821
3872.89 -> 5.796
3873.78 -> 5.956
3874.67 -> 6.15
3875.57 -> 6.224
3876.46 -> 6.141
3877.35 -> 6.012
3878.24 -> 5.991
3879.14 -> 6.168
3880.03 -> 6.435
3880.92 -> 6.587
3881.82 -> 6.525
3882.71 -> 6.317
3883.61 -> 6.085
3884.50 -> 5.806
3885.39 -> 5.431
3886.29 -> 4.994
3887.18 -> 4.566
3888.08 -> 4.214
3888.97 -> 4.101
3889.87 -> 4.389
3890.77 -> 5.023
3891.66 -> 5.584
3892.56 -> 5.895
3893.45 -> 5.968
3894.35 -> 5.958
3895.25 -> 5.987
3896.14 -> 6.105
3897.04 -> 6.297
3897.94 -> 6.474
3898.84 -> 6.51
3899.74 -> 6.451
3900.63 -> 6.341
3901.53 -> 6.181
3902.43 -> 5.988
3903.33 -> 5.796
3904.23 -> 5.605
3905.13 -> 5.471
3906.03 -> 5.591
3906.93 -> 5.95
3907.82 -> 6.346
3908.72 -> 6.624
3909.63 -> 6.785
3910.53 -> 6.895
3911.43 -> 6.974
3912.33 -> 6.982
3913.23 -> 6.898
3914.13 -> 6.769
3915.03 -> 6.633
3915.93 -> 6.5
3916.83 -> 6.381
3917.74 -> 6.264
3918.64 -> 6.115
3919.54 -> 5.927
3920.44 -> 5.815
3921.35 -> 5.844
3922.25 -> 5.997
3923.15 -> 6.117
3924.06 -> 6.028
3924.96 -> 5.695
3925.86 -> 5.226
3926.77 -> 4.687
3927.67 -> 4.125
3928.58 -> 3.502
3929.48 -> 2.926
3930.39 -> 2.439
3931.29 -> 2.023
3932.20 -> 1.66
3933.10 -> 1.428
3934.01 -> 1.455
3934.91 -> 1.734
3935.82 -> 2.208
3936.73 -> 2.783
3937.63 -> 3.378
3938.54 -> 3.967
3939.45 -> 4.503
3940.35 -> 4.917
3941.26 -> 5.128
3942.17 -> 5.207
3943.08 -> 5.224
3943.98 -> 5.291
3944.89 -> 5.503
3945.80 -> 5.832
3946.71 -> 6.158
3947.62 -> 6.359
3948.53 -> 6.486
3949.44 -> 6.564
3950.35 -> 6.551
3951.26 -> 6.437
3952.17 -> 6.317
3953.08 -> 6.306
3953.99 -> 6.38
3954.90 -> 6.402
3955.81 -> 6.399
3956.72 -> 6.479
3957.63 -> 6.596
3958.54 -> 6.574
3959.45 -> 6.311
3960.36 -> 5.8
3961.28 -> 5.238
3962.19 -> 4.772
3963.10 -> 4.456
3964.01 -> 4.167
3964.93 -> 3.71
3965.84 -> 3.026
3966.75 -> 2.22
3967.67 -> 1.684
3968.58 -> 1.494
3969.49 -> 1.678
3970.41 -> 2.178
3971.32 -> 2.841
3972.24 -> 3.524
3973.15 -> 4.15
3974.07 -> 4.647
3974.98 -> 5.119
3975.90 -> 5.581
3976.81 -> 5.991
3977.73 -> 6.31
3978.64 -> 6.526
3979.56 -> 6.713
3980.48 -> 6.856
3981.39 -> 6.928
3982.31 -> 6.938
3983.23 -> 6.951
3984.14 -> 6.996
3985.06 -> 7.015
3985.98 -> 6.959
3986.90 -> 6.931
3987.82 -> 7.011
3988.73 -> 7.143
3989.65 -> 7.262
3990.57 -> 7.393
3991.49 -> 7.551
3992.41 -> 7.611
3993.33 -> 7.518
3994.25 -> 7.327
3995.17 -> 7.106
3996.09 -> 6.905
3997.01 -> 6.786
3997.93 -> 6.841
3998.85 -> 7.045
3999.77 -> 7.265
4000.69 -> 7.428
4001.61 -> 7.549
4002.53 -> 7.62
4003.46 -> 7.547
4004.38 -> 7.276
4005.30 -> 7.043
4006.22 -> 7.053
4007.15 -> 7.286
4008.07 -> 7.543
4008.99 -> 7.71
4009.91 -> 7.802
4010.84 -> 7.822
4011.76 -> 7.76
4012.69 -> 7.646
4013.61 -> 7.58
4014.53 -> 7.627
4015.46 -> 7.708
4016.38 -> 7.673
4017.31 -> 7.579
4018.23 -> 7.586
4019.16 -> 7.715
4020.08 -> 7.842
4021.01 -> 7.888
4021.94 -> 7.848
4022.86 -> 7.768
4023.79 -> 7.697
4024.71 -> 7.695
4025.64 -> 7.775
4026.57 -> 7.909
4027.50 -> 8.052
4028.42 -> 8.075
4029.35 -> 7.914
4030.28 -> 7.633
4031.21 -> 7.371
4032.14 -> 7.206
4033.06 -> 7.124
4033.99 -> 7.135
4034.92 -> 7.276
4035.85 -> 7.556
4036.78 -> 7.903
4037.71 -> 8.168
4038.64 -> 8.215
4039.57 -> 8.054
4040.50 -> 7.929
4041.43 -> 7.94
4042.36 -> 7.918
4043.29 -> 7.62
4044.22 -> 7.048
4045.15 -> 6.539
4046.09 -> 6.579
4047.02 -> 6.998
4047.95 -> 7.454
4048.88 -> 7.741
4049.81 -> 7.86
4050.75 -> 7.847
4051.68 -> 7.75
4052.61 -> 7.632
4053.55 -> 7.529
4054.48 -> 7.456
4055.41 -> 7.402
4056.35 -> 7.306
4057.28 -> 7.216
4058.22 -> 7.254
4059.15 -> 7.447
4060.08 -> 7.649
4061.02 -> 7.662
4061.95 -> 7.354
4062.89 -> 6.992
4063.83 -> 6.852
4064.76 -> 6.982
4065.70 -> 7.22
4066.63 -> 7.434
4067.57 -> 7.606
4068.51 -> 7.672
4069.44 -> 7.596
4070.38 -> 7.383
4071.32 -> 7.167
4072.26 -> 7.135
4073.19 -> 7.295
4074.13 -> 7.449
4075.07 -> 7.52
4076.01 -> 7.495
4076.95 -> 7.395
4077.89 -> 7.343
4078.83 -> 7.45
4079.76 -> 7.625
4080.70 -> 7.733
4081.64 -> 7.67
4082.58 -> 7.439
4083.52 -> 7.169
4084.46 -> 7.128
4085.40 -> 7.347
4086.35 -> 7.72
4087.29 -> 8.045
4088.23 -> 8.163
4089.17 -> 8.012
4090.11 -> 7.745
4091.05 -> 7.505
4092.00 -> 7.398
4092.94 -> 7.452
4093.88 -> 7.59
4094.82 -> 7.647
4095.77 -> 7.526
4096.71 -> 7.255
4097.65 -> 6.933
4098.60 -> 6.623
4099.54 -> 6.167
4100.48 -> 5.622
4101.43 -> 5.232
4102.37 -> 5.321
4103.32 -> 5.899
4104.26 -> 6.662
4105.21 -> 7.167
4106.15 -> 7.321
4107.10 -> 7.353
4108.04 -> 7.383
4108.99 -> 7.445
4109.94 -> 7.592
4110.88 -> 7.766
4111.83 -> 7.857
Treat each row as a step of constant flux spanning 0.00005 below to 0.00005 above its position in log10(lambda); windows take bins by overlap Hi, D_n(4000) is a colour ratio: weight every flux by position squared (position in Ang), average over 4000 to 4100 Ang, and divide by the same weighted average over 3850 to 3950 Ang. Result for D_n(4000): 1.42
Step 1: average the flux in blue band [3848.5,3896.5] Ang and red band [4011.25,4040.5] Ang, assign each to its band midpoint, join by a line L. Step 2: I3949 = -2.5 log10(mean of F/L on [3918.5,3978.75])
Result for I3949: 0.430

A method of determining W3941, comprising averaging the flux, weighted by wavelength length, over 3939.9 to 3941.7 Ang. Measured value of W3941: 5.02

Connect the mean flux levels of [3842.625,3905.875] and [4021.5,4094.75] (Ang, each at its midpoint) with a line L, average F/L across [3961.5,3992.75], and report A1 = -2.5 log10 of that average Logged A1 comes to 0.30 mag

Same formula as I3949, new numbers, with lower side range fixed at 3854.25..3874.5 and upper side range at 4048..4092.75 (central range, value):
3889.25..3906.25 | 0.144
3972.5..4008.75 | 0.041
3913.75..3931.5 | 0.273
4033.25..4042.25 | -0.064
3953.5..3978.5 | 0.453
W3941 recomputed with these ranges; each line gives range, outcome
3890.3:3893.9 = 5.62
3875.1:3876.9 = 6.16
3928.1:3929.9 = 3.23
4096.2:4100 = 6.76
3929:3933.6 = 2.1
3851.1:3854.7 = 7.1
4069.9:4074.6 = 7.28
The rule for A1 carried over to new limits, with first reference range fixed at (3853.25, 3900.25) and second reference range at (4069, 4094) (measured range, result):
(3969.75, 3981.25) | 0.329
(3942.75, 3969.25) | 0.248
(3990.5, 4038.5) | -0.070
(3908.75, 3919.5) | -0.038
